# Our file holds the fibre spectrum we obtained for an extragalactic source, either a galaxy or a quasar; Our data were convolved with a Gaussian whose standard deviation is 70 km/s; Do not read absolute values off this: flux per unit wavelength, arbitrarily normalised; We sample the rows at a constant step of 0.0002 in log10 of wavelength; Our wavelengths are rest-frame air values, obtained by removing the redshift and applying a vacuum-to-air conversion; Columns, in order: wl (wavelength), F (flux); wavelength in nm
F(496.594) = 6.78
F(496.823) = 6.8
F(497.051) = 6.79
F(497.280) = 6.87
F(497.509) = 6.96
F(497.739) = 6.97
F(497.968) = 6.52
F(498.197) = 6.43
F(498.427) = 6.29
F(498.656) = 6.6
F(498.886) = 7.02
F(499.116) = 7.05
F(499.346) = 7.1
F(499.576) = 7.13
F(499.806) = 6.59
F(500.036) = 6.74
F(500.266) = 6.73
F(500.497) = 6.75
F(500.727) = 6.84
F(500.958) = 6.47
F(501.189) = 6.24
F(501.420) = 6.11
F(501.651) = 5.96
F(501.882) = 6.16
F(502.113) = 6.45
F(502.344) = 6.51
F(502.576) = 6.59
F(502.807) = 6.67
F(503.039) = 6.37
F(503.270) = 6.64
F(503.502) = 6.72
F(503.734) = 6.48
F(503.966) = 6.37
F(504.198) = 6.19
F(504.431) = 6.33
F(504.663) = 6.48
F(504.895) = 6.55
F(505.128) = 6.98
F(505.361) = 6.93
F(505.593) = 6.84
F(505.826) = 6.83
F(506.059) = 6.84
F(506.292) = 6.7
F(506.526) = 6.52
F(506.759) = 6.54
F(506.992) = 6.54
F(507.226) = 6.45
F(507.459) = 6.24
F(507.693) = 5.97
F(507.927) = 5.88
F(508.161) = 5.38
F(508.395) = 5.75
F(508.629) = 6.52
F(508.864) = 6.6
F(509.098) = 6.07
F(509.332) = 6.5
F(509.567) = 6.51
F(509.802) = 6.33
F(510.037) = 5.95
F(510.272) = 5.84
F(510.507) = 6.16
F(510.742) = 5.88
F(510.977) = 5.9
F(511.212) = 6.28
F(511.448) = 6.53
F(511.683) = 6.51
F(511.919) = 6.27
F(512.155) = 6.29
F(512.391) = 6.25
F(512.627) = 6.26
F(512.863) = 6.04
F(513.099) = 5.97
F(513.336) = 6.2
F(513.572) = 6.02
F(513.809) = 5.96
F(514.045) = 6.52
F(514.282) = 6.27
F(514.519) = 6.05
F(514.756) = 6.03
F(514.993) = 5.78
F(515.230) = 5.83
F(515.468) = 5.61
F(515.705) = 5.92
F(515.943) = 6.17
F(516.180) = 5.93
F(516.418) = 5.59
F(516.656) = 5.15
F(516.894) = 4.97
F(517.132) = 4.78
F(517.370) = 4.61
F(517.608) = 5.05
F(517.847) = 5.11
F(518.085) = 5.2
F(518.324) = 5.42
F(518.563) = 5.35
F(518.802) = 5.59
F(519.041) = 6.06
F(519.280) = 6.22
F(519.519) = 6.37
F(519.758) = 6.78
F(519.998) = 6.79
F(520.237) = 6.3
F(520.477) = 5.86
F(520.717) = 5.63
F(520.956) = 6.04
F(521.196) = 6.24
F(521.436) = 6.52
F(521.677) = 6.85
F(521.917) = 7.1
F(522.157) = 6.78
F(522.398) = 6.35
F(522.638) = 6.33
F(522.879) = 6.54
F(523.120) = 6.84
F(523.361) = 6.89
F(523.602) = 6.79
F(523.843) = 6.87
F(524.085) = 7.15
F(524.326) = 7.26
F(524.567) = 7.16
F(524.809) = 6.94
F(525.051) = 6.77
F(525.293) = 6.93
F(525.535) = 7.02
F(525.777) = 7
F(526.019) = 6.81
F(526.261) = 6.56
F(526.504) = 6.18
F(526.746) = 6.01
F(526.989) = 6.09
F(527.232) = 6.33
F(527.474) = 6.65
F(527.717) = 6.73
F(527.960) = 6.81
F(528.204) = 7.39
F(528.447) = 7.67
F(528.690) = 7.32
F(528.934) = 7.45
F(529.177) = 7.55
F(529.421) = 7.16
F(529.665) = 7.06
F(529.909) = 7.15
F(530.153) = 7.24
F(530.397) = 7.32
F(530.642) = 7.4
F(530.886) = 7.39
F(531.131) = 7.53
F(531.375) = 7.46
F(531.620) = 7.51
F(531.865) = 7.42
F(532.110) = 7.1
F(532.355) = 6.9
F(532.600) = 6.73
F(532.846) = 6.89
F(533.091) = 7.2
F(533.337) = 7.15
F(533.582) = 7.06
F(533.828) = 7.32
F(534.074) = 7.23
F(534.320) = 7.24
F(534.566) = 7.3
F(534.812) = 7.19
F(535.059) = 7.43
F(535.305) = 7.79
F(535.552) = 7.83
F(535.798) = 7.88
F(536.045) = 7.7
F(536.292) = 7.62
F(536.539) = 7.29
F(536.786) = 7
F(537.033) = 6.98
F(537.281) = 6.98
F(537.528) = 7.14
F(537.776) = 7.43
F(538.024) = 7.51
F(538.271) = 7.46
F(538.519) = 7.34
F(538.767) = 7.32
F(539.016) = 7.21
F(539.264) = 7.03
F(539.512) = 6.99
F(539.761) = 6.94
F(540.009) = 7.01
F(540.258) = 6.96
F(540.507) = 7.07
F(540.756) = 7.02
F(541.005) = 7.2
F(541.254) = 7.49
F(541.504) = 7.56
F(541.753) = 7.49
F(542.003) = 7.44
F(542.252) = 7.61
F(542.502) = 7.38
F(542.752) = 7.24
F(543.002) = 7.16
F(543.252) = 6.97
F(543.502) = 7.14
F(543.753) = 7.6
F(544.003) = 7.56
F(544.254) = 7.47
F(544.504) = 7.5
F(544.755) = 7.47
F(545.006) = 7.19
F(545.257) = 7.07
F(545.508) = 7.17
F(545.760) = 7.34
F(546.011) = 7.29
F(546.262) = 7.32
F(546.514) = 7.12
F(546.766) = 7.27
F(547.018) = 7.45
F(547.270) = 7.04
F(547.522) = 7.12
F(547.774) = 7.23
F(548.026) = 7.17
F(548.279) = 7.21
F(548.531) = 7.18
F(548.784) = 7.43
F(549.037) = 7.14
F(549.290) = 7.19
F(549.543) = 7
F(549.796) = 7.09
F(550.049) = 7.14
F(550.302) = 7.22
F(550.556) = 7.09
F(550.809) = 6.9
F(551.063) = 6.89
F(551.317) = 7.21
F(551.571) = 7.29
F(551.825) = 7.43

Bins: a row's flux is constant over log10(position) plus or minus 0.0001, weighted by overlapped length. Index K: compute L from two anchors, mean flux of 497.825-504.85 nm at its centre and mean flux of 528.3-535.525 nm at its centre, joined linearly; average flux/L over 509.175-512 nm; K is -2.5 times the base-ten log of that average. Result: 0.09 mag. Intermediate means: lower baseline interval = 6.55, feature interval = 6.22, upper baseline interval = 7.29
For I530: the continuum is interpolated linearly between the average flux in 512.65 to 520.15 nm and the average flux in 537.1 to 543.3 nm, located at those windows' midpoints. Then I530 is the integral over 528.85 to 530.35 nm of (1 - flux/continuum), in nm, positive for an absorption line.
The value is -0.15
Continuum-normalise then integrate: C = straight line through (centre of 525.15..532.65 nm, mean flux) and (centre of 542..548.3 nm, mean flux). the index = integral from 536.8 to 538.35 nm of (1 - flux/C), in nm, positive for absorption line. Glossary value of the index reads -0.013 nm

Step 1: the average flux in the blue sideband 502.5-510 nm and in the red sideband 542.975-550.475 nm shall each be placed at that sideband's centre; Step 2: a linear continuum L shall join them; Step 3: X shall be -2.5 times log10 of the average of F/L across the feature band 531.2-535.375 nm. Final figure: -0.04 mag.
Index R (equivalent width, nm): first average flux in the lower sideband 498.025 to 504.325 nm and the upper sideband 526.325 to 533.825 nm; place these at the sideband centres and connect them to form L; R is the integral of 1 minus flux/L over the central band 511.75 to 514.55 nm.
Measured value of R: 0.24 nm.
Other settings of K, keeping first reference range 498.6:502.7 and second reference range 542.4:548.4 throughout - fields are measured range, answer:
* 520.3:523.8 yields 0.07 mag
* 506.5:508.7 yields 0.09 mag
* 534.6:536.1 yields -0.07 mag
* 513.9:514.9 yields 0.10 mag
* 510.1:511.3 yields 0.13 mag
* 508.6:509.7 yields 0.05 mag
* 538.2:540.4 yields 0.01 mag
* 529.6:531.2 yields -0.04 mag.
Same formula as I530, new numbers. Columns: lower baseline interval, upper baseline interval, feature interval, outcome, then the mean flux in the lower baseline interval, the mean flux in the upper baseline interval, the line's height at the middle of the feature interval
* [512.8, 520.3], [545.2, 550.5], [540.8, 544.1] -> -0.192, 5.8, 7.2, 6.96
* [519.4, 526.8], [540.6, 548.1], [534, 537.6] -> -0.175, 6.64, 7.3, 7.04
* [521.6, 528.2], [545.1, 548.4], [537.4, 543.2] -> -0.150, 6.74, 7.21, 7.07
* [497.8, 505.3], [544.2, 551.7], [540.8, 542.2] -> -0.060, 6.57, 7.2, 7.12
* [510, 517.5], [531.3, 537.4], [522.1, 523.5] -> -0.021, 5.92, 7.29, 6.52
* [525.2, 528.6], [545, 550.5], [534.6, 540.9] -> -0.281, 6.73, 7.2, 6.97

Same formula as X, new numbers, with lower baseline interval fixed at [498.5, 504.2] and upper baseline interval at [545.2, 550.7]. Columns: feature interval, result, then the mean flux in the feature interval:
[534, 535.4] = -0.05 mag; 7.36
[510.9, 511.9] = 0.07 mag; 6.32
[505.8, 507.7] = 0.02 mag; 6.53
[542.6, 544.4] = -0.03 mag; 7.31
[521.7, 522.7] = 0.03 mag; 6.68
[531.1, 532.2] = -0.06 mag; 7.4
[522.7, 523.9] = 0.02 mag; 6.76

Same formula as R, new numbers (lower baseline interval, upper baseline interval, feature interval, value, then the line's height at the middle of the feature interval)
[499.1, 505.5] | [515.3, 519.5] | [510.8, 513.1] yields -0.14 nm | 5.87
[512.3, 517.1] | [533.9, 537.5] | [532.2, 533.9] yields 0.04 nm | 7.2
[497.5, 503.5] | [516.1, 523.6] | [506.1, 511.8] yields 0.09 nm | 6.34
